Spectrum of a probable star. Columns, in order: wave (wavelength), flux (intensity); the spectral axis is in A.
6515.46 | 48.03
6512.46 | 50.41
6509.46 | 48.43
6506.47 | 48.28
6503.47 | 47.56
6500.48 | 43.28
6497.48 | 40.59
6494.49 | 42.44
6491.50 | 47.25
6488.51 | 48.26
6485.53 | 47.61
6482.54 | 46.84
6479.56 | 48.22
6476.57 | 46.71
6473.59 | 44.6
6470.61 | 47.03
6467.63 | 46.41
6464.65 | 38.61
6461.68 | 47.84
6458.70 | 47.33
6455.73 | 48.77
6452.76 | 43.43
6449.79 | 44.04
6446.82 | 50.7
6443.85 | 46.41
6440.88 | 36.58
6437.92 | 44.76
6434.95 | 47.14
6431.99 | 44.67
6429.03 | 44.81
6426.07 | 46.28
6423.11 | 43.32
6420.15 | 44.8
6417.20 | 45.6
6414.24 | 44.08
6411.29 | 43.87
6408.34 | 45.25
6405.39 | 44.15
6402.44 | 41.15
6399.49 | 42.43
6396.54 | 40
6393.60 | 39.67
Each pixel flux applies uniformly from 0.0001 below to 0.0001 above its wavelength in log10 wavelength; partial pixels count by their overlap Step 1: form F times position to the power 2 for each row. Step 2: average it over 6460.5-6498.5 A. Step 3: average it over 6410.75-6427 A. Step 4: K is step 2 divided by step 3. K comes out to 1.0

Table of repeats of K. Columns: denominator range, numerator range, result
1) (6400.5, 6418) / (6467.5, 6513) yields 1.08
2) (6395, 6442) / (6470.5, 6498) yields 1.08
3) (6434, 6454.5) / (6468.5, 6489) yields 1.06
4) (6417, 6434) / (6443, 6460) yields 1.05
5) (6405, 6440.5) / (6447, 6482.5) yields 1.04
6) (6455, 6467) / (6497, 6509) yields 1.02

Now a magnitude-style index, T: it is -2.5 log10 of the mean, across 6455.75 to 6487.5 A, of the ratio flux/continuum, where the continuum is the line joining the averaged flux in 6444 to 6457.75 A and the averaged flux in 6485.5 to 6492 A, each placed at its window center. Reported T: 0.02 mag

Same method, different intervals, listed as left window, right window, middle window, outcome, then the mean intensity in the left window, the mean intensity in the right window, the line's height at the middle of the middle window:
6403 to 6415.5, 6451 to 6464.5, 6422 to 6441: 0.012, 44.1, 46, 45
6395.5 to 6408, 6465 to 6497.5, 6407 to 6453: -0.029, 42.3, 46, 43.6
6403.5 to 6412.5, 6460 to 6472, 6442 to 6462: -0.044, 44.3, 45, 44.8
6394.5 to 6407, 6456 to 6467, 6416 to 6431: -0.045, 41.9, 45.2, 43.1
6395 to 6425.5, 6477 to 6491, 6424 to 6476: 0.011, 43.5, 47.6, 45.7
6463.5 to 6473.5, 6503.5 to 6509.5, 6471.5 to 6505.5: 0.011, 44.3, 48.2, 46.3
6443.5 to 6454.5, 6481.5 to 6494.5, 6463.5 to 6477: 0.046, 46.2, 46.9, 46.6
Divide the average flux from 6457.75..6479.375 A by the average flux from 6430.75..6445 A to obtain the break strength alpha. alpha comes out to 1.04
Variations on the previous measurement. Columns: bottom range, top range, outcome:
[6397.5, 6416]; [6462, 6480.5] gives 1.04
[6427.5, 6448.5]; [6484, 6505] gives 1.01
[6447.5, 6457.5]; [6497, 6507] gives 0.98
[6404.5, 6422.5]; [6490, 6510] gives 1.02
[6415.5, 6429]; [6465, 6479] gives 1.02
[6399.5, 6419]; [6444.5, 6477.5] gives 1.05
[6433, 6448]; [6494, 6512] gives 1.01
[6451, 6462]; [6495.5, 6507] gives 0.95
